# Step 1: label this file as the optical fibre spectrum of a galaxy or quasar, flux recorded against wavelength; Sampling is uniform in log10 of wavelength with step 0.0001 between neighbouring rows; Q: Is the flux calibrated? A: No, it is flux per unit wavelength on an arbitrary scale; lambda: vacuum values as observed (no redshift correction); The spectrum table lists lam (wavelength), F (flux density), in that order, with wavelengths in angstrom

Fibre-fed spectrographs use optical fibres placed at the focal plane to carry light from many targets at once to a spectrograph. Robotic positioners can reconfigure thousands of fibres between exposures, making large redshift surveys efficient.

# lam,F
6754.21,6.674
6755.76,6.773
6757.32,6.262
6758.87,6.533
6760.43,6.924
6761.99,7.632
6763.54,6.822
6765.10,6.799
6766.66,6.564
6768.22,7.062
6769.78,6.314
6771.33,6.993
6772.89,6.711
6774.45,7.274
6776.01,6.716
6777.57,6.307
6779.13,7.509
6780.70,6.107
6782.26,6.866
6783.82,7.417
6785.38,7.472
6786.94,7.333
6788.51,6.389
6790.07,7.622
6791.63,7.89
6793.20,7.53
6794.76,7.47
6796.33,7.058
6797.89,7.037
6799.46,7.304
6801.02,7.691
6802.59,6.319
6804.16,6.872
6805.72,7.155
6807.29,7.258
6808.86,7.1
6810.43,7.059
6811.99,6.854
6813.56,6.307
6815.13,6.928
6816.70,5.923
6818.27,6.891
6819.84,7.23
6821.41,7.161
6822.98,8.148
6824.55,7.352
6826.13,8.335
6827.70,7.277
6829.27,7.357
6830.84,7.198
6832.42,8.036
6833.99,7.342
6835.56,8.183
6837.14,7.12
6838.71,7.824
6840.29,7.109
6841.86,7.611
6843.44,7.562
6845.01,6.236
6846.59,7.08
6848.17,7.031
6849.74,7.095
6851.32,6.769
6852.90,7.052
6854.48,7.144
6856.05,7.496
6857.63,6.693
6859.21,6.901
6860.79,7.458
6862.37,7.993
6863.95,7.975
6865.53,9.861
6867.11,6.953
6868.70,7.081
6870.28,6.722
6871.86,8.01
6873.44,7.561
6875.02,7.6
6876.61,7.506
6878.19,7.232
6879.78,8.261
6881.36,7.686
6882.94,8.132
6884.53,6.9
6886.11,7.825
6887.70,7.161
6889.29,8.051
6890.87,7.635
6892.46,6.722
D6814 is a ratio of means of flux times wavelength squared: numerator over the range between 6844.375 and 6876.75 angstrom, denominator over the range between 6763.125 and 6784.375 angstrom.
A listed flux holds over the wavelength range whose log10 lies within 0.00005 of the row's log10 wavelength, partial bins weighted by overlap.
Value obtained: 1.11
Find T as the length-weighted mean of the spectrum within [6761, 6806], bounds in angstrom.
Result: 7.04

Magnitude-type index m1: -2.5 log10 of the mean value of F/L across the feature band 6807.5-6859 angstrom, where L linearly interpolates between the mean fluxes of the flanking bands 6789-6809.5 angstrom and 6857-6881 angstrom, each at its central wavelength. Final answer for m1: 0.03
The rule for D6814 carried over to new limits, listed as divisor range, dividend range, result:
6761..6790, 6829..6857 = 1.07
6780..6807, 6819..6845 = 1.06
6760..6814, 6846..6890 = 1.09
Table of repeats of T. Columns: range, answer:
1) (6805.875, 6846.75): 7.25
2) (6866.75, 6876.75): 7.35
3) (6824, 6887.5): 7.46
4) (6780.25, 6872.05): 7.26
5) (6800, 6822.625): 6.94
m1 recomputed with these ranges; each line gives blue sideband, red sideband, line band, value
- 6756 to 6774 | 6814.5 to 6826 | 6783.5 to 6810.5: -0.03 mag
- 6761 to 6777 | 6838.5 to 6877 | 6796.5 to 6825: 0.01 mag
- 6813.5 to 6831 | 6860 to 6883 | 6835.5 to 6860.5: 0.05 mag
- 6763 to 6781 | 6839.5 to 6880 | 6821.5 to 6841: -0.06 mag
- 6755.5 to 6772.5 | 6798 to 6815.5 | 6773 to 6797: -0.04 mag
